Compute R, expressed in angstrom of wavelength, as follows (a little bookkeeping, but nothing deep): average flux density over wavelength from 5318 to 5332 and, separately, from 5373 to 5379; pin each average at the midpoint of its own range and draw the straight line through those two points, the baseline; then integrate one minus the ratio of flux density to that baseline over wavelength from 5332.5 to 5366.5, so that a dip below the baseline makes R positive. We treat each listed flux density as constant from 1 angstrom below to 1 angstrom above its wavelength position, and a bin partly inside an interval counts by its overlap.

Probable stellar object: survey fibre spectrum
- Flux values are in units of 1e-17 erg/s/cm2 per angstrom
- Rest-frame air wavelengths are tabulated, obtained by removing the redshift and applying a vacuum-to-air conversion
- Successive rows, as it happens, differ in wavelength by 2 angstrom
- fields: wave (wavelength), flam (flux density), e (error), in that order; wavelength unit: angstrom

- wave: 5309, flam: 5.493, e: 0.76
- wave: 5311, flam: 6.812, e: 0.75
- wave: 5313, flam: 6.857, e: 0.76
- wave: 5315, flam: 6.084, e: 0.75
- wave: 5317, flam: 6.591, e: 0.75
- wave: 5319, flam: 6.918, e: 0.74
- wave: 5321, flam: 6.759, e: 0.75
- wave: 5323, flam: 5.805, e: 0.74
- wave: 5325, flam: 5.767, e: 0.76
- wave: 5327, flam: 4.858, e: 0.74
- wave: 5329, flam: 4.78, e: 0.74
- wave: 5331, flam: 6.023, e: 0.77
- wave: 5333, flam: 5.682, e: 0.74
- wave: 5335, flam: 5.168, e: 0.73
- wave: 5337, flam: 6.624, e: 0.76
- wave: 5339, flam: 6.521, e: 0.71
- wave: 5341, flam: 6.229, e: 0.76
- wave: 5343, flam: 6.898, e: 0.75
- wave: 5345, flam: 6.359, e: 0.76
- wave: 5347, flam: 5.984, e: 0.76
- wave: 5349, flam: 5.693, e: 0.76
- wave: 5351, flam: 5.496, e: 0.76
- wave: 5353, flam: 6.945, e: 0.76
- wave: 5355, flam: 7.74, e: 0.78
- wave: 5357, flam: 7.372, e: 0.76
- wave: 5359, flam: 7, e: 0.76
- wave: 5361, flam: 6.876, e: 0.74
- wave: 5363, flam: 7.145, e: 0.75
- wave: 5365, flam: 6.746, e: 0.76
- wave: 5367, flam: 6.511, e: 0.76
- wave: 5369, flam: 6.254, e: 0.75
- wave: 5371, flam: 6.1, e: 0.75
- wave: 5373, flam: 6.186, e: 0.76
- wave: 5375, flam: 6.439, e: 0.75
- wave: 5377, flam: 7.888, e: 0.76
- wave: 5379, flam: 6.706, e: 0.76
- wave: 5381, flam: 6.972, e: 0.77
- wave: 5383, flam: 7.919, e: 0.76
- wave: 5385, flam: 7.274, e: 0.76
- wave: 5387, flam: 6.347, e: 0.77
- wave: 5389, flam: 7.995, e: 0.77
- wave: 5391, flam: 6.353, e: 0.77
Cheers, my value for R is -0.8 angstrom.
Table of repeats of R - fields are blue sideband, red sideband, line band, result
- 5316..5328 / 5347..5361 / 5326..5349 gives 1.73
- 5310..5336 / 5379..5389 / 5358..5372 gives 0.30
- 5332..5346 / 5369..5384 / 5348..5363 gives -0.61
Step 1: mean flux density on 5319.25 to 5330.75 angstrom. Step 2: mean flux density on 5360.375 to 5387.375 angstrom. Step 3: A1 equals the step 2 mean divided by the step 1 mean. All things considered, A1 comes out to 1.20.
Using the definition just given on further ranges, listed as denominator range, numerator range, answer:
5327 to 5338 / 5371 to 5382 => 1.21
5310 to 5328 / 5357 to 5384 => 1.09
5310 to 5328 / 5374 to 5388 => 1.13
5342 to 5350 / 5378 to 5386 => 1.16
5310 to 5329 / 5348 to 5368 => 1.09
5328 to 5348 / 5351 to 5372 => 1.13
